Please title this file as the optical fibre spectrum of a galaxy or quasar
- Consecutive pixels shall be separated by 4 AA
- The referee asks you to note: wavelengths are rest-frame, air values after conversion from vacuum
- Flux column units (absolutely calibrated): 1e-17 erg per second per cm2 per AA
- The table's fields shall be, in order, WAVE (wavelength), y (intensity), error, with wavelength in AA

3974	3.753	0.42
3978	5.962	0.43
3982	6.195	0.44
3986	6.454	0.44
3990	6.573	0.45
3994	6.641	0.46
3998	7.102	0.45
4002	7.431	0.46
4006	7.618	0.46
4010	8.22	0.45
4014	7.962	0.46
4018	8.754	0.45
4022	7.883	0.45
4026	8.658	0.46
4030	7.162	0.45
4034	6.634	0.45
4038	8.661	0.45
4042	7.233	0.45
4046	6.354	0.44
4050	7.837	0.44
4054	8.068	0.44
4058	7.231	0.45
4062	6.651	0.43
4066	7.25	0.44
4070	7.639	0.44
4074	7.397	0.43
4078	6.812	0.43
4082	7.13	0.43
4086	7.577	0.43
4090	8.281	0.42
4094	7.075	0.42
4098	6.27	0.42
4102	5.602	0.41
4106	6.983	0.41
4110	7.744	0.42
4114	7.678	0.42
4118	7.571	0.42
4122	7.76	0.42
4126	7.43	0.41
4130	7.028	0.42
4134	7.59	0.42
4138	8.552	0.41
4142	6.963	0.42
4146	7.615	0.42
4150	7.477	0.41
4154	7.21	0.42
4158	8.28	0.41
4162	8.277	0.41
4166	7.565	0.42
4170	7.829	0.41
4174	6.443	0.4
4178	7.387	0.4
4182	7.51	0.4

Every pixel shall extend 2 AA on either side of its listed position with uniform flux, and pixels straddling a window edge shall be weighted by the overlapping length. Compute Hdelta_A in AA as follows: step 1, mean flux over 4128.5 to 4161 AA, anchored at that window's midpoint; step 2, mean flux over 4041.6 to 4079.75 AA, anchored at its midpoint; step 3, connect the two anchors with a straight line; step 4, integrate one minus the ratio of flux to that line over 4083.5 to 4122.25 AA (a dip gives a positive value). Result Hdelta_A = 1.1 AA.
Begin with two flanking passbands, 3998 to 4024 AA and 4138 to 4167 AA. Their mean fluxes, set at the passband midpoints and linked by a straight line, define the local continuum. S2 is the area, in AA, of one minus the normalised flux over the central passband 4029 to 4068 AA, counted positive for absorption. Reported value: 2.7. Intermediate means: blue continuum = 7.91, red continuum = 7.69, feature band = 7.31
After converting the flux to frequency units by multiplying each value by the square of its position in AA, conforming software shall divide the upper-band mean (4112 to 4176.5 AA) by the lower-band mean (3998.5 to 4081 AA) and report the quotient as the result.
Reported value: 1.1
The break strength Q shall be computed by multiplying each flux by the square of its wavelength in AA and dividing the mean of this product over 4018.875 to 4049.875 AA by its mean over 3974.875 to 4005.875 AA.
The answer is 1.2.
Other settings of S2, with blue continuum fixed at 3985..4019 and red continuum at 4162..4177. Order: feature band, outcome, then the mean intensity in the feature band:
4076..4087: 0.4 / 7.14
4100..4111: 1.1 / 6.69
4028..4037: 0.4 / 7.09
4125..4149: -0.4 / 7.53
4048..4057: -0.6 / 7.87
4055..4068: 0.5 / 7.12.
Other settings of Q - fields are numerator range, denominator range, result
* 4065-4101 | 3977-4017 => 1.06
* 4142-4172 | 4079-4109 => 1.13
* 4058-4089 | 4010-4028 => 0.90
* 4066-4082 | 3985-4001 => 1.12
